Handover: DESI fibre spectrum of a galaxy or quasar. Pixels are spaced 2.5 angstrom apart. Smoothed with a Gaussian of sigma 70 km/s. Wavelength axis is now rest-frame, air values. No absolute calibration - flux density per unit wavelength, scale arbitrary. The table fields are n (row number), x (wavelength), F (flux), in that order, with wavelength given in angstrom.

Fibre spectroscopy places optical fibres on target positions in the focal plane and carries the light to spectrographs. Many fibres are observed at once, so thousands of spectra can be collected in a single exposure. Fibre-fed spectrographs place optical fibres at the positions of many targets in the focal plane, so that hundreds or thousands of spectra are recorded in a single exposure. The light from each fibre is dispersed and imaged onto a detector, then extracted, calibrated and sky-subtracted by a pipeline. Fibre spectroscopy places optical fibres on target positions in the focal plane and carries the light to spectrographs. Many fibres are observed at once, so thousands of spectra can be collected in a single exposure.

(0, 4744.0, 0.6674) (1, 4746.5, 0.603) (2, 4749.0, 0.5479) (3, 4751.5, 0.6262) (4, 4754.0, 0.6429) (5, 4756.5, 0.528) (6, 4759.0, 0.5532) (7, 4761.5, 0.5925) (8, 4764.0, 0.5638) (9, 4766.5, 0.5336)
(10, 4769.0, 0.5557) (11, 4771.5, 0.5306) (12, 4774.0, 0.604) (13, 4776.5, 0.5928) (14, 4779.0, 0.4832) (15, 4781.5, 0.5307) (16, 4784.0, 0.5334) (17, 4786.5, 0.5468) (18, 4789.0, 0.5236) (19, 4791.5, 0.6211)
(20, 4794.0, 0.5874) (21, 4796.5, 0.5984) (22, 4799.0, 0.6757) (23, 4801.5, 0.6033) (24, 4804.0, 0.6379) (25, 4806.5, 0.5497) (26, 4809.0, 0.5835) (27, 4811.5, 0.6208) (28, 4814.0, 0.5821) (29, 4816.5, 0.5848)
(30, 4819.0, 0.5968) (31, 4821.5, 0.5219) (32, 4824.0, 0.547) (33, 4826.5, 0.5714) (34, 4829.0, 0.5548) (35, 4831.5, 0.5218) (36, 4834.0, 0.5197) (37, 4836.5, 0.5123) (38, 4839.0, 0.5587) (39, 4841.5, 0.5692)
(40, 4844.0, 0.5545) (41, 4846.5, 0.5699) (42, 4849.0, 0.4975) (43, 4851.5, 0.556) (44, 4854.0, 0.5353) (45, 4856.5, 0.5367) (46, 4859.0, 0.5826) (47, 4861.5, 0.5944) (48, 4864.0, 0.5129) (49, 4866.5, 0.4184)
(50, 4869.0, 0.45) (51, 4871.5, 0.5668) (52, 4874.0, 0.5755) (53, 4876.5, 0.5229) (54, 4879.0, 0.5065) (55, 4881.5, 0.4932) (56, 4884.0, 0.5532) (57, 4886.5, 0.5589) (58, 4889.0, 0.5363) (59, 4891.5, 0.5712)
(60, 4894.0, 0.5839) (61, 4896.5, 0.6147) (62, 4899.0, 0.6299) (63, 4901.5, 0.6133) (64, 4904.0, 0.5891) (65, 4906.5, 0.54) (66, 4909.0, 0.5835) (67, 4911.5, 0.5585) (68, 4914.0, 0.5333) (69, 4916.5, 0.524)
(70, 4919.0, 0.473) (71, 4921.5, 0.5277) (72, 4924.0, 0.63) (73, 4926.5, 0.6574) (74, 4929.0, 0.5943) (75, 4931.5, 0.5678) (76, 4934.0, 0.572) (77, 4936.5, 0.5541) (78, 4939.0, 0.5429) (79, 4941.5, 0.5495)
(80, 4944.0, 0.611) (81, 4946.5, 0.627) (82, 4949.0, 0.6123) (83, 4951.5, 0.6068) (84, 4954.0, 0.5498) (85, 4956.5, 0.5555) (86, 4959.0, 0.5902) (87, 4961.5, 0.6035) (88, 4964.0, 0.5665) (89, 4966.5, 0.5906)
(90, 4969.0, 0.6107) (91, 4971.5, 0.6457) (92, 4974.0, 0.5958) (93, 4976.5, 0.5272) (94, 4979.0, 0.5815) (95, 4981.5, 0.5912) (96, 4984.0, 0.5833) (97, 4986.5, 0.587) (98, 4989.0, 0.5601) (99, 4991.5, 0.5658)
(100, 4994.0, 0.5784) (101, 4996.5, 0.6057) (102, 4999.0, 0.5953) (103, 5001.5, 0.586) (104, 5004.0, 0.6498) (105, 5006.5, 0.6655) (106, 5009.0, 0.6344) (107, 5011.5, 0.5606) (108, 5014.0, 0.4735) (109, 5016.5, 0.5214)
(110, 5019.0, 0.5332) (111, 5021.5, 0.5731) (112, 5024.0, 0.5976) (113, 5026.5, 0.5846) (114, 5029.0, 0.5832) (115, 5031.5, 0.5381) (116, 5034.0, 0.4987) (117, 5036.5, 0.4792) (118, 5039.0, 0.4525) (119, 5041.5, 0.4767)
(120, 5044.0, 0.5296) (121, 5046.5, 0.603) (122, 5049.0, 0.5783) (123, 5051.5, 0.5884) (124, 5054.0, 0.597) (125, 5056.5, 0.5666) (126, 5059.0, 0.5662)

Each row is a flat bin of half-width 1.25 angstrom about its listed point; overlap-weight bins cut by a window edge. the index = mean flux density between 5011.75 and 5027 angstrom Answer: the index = 0.546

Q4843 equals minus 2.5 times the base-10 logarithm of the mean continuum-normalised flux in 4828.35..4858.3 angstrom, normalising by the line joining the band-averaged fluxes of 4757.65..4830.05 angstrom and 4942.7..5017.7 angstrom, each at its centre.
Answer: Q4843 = 0.07 mag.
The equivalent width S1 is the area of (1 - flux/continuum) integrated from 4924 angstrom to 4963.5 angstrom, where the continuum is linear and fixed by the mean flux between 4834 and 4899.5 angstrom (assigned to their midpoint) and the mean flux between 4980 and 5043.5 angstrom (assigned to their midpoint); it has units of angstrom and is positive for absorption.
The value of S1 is -2.4 angstrom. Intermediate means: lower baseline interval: 0.543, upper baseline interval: 0.563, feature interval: 0.587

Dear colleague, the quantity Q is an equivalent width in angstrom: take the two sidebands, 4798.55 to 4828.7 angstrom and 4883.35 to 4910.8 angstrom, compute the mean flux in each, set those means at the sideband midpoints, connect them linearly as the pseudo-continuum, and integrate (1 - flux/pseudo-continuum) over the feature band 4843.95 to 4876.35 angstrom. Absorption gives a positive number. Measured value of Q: 2.73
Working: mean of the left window 0.586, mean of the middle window 0.534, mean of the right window 0.58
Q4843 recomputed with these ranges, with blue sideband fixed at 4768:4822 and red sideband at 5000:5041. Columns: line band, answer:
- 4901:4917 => 0.01 mag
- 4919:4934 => -0.03 mag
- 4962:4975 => -0.08 mag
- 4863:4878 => 0.13 mag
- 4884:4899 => -0.02 mag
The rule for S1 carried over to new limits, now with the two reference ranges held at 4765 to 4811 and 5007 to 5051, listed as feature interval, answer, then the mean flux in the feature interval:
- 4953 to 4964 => -0.4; 0.574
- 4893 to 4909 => -1.0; 0.594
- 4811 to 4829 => -0.1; 0.572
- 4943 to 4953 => -1.1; 0.613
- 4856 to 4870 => 1.2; 0.516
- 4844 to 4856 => 0.5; 0.541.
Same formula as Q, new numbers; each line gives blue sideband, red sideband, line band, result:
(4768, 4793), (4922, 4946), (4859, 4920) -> 3.10 angstrom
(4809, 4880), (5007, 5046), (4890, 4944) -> -2.96 angstrom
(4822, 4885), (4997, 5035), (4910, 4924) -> 0.42 angstrom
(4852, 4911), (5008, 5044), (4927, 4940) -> -0.63 angstrom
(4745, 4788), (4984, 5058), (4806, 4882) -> 2.57 angstrom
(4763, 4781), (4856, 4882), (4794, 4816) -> -2.55 angstrom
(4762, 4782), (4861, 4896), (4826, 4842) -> -0.04 angstrom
